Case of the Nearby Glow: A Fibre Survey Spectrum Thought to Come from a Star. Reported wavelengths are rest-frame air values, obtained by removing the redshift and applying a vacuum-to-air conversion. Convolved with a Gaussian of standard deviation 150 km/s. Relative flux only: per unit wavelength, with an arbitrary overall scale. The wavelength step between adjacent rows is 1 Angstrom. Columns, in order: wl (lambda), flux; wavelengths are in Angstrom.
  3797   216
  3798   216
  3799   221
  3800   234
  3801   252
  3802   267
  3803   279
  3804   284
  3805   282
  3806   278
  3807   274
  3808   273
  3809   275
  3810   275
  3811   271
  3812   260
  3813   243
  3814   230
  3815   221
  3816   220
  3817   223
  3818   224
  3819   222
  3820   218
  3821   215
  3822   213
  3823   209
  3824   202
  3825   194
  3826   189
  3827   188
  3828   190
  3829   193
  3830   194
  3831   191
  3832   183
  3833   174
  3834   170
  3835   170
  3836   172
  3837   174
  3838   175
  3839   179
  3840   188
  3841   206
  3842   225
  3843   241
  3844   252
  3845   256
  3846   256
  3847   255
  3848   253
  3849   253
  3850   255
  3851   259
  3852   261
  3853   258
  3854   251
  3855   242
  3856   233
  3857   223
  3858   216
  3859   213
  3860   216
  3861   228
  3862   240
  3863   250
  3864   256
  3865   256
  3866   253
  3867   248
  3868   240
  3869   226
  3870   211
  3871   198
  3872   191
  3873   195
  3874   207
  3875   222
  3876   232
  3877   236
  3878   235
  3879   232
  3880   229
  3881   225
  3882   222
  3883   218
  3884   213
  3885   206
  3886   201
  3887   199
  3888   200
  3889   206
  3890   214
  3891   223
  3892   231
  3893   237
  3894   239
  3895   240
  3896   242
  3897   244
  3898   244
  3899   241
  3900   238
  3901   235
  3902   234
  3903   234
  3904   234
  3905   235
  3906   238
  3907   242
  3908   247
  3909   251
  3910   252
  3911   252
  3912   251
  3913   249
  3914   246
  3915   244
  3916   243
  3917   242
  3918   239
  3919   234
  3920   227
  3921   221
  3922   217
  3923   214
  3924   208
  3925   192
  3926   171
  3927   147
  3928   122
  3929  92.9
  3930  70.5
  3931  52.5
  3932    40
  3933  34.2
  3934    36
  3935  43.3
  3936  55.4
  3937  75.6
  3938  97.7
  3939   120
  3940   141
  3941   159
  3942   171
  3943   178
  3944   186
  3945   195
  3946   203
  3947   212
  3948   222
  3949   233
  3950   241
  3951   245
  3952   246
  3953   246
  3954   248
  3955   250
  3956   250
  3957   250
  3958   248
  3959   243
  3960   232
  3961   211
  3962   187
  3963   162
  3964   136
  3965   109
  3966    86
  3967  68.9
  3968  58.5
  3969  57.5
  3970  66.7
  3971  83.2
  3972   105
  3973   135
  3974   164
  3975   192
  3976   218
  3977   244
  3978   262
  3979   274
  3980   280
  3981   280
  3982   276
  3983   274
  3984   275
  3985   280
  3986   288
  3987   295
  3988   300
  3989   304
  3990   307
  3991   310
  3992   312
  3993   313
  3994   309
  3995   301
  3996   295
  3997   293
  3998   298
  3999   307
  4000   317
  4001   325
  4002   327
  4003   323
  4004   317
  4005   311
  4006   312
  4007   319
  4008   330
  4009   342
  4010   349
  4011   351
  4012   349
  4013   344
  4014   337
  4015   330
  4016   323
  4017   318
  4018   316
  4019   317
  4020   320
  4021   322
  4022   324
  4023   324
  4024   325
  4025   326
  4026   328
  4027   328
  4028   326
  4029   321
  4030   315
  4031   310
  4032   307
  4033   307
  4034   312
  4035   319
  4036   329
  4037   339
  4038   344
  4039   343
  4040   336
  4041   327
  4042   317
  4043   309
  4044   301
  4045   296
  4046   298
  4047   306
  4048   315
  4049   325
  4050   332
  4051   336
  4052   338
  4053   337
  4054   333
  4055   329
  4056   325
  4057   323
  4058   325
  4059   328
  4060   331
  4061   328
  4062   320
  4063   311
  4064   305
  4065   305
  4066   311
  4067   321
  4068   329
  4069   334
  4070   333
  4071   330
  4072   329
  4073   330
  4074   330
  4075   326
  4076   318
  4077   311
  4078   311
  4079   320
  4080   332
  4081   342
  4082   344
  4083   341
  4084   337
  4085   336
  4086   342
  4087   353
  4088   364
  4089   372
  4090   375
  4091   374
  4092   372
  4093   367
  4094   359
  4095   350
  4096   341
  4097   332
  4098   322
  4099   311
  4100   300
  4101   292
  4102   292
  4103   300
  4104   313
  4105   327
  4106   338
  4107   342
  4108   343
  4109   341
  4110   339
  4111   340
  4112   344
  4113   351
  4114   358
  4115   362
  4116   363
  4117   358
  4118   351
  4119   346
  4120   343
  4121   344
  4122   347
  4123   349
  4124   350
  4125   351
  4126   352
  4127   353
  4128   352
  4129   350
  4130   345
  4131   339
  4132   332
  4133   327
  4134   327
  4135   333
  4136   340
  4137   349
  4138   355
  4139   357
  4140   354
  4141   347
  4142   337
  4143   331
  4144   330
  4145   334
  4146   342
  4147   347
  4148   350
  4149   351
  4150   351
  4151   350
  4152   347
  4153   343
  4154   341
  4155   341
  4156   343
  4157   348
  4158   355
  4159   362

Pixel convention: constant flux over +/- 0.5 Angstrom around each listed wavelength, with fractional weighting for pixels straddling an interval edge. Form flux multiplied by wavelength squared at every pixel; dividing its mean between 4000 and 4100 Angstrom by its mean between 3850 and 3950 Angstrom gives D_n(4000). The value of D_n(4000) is 1.7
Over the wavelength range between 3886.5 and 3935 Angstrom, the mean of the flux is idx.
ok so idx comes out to 203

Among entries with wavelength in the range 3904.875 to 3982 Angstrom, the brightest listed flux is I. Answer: 280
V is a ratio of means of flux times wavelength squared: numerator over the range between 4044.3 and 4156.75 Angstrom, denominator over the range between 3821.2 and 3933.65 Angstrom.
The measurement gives 1.76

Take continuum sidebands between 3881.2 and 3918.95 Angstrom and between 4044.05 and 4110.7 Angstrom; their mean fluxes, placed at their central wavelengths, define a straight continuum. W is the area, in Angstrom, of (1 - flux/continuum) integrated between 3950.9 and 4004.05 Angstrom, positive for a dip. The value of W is 7.8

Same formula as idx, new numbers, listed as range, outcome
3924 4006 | 205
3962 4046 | 279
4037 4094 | 331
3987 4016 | 319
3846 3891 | 229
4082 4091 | 353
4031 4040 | 325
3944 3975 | 180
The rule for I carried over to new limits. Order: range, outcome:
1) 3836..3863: 261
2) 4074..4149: 375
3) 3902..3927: 252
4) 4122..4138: 355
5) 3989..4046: 351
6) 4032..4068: 344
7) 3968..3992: 312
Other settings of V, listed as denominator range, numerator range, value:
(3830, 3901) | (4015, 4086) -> 1.59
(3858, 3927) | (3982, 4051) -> 1.48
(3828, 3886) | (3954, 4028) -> 1.28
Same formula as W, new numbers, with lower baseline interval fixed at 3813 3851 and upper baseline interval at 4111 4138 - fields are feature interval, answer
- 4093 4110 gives 0.5 Angstrom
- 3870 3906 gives 2.0 Angstrom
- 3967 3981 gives 5.7 Angstrom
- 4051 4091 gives -1.2 Angstrom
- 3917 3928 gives 2.1 Angstrom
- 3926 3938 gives 8.5 Angstrom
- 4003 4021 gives -2.1 Angstrom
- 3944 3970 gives 7.5 Angstrom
